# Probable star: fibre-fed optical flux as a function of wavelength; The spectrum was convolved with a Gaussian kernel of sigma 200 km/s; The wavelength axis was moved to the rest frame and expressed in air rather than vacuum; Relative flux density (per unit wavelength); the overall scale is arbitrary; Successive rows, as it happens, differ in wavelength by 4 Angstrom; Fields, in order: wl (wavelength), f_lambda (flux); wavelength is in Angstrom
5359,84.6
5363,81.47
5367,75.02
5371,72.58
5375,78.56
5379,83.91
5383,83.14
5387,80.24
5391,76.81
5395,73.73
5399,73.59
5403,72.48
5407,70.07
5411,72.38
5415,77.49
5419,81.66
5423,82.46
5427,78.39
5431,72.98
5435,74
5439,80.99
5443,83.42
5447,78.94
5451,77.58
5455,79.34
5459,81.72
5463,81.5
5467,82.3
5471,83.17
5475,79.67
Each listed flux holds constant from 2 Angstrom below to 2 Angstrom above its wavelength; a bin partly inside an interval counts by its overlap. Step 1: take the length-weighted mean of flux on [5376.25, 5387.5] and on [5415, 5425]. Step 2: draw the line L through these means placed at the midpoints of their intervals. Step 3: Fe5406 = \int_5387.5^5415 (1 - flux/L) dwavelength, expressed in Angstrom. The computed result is 2.66 Angstrom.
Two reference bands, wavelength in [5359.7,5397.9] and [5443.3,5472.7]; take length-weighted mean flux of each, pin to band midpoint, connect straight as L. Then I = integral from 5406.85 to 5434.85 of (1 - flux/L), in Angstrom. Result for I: 1.04 Angstrom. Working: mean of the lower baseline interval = 78.5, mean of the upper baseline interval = 80.8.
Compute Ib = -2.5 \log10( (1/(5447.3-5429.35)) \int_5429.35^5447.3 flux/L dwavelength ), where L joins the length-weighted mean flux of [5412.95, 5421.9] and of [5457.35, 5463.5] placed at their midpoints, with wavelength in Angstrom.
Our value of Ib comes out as 0.04 mag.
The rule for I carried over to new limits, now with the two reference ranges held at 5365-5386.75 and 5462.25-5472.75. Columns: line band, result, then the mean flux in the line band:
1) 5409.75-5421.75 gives 0.38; 77.8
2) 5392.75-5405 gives 0.97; 73.3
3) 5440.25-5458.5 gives 0.37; 80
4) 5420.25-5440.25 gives 0.77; 77.8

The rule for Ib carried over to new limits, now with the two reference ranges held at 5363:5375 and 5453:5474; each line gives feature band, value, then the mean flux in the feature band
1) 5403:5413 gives 0.10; 71.5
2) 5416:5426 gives -0.03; 81.2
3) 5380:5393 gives -0.05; 80.4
